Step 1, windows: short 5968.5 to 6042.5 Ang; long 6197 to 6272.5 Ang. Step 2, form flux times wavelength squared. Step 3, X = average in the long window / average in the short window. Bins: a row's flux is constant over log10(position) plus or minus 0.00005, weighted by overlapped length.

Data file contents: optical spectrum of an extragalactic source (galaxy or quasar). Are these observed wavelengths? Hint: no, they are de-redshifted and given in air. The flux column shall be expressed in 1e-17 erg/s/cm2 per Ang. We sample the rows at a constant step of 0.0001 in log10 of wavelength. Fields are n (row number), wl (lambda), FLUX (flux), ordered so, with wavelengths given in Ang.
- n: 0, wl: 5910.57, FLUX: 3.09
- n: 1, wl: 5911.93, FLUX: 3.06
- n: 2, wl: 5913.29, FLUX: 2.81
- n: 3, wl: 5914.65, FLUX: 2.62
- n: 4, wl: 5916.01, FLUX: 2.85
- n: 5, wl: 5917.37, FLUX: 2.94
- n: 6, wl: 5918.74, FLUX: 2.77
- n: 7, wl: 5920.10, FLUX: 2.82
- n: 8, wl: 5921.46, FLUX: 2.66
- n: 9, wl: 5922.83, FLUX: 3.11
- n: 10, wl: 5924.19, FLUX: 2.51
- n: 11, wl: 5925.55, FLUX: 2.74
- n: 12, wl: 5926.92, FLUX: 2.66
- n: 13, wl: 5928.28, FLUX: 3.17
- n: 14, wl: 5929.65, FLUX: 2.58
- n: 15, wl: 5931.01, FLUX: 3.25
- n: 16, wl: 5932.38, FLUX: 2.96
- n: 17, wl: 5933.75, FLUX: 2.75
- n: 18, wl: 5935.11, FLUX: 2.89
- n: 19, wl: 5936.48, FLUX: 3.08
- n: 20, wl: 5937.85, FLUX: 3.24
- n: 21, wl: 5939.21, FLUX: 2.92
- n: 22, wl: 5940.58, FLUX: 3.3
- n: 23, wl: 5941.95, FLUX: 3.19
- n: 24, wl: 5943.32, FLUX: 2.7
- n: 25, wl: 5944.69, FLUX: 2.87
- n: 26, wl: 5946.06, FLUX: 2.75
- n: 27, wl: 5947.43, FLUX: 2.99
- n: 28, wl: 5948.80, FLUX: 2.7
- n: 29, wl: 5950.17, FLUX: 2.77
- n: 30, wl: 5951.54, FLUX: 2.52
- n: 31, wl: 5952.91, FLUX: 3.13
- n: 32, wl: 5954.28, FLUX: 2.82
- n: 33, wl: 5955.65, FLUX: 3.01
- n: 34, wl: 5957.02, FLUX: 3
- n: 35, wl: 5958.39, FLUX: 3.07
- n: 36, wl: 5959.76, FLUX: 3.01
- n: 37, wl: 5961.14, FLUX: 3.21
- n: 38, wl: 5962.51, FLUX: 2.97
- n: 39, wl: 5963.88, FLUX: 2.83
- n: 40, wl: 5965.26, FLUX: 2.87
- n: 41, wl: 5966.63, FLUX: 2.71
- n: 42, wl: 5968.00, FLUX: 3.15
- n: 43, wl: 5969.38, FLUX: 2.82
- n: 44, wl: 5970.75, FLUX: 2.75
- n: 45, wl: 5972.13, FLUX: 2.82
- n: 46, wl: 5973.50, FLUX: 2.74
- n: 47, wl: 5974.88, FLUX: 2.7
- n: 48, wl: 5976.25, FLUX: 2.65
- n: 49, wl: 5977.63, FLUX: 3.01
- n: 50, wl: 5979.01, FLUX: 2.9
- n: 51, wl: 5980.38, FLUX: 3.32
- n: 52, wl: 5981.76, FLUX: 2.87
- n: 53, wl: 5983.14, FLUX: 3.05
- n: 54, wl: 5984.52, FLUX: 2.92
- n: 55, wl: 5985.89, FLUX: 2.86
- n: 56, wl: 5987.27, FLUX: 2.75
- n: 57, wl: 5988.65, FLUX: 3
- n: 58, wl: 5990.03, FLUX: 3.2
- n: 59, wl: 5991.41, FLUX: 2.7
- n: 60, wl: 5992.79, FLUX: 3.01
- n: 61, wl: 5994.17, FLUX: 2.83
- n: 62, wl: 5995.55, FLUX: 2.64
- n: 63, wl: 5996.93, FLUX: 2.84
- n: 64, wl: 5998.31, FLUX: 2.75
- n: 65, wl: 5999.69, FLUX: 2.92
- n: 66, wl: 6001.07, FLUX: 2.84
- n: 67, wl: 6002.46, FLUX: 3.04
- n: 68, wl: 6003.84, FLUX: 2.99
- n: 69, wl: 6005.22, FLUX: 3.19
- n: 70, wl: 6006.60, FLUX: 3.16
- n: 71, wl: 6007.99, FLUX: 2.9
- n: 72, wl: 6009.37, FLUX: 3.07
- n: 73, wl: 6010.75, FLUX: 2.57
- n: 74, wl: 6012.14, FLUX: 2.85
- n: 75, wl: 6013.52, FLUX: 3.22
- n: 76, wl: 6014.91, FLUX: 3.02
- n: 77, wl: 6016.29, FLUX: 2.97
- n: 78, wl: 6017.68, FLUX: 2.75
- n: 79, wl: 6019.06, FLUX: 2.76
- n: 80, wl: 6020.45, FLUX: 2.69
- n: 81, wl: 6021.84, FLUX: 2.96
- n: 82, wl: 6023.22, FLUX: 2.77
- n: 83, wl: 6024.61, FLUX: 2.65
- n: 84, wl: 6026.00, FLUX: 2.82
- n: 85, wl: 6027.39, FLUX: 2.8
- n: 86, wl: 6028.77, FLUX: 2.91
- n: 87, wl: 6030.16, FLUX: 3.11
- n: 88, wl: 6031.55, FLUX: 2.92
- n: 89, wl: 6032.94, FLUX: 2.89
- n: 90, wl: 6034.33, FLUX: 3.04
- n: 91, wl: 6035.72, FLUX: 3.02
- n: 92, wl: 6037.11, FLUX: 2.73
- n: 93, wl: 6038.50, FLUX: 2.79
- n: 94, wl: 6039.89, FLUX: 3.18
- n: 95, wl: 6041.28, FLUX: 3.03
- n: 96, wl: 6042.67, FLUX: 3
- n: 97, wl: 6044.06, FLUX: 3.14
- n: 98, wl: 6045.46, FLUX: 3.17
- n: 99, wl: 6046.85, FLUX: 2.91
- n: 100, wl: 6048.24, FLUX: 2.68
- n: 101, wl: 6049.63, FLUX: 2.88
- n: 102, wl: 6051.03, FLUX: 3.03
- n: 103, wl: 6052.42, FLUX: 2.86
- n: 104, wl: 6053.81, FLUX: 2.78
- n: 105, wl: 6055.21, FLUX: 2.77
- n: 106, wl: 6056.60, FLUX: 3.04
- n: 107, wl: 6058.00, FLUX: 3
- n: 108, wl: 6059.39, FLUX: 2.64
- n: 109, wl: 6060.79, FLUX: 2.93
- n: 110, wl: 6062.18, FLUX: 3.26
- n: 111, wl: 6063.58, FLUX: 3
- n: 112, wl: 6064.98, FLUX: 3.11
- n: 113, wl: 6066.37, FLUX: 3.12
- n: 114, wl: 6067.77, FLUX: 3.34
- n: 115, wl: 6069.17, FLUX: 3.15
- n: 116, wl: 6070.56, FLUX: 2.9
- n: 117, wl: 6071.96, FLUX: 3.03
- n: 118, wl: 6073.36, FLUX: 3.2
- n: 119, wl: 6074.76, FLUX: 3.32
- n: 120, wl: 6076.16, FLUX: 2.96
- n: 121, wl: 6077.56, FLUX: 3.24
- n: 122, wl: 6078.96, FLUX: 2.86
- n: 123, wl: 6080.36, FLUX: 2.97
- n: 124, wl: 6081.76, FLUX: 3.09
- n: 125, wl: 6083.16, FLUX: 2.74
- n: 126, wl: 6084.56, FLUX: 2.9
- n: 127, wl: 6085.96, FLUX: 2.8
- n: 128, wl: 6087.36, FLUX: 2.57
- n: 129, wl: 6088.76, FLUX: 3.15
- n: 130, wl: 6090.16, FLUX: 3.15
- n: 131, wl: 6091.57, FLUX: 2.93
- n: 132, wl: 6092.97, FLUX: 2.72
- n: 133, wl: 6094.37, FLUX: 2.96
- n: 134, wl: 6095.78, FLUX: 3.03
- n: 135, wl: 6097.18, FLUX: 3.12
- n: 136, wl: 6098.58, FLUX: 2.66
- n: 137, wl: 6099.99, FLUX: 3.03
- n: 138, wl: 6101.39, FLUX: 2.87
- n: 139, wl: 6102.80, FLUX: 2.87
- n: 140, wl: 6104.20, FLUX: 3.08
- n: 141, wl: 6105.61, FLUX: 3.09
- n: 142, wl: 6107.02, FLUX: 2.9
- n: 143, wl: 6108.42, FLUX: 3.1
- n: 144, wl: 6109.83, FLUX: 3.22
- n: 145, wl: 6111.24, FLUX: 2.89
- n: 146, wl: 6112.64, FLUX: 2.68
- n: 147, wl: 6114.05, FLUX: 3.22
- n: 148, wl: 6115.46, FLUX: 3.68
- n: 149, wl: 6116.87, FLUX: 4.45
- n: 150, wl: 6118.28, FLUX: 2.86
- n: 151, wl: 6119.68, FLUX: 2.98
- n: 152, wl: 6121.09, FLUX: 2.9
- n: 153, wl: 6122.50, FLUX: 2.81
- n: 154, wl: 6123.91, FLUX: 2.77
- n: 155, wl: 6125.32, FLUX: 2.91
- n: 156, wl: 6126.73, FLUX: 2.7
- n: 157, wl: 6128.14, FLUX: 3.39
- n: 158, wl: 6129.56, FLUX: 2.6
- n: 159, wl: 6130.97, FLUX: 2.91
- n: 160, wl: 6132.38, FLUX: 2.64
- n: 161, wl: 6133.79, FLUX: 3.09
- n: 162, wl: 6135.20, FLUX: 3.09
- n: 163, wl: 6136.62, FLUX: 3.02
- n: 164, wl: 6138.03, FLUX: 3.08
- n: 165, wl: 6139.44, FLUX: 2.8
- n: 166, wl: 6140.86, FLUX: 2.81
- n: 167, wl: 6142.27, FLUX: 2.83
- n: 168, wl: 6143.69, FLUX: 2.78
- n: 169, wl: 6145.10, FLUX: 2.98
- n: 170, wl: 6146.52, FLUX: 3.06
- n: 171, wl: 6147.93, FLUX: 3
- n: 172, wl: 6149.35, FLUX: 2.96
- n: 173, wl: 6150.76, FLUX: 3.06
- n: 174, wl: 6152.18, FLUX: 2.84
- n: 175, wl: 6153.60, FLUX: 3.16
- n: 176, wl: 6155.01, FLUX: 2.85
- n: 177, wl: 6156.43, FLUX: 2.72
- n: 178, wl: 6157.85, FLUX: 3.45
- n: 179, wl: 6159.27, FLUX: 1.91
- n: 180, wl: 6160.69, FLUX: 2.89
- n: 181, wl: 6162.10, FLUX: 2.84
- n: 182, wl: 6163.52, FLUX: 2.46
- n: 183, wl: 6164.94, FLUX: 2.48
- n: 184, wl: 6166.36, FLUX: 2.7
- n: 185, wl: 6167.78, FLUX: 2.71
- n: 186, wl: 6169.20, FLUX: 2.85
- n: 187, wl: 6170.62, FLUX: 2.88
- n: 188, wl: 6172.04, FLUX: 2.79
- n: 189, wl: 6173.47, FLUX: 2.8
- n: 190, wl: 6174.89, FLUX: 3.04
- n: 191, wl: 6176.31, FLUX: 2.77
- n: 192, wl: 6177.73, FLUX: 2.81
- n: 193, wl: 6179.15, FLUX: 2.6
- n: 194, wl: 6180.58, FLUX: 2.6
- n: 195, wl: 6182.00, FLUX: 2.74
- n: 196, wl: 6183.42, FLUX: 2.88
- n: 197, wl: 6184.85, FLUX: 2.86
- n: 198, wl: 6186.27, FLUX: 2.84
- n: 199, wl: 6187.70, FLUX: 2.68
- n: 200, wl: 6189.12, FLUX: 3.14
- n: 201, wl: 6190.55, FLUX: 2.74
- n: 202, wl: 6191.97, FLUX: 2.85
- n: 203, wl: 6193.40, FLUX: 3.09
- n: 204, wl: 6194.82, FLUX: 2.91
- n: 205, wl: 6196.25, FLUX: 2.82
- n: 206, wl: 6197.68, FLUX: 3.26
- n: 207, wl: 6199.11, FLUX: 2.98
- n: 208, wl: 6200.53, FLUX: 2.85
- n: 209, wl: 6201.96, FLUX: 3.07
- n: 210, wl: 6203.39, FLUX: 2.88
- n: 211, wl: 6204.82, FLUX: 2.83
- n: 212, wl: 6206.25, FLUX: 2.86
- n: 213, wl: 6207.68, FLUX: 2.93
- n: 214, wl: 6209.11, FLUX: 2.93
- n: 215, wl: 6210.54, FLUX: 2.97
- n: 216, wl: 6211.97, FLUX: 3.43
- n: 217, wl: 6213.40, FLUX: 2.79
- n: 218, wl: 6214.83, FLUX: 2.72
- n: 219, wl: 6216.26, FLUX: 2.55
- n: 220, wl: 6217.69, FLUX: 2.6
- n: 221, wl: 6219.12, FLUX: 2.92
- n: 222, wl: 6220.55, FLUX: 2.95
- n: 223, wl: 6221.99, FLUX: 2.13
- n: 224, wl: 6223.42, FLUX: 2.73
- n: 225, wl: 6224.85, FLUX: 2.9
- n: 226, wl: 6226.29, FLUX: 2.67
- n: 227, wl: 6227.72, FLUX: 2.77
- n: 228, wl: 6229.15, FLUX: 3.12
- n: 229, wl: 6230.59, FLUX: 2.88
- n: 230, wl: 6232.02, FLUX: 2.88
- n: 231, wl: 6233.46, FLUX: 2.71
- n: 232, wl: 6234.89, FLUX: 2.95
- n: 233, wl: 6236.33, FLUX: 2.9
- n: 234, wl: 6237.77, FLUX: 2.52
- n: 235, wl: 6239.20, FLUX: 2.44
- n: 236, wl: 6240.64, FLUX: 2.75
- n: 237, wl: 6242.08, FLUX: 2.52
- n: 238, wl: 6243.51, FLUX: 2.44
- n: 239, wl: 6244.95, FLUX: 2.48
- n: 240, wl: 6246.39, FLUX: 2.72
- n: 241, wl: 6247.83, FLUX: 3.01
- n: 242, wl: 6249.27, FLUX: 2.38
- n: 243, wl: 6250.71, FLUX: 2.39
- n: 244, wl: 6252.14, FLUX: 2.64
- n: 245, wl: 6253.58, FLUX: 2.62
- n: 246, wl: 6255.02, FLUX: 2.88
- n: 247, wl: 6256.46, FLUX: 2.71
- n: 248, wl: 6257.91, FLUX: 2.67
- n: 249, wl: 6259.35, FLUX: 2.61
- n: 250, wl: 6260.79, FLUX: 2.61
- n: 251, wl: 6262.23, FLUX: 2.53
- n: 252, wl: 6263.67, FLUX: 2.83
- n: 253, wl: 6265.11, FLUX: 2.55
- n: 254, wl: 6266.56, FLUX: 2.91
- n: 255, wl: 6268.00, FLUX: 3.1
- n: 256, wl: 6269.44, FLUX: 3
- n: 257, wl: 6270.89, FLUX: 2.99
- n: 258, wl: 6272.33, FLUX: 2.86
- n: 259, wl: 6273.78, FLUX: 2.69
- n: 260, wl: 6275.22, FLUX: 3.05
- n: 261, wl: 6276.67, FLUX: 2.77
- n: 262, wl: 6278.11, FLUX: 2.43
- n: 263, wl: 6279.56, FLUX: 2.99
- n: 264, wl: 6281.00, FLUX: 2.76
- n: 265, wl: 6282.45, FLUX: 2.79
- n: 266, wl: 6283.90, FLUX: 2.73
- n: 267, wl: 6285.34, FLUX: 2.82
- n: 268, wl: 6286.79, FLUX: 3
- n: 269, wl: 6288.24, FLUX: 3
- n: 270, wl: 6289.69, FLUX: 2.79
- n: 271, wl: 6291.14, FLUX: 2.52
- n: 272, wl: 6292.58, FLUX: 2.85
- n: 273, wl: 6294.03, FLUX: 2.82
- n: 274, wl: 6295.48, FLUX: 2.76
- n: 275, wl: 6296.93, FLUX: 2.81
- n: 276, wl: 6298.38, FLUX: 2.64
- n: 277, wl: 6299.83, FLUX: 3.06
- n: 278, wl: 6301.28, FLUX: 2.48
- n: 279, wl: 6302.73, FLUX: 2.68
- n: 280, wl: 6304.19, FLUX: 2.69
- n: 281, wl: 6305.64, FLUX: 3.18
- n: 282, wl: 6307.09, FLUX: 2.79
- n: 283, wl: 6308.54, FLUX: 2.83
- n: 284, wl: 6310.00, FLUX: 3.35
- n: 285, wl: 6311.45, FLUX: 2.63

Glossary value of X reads 1.03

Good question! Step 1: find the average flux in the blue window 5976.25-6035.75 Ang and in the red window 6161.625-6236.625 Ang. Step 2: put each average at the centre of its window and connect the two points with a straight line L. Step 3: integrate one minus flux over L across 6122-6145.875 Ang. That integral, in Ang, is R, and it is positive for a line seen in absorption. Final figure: -0.3 Ang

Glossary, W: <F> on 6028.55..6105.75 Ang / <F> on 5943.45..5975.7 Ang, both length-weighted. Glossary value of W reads 1.0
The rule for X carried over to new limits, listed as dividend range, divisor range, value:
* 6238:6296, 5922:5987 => 1.04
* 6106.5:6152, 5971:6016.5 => 1.08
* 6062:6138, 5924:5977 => 1.10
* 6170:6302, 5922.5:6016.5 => 1.04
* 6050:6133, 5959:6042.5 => 1.06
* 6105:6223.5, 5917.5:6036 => 1.06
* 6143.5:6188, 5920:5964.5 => 1.04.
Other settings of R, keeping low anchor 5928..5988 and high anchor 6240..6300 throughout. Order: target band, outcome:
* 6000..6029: -0.13 Ang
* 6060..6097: -2.12 Ang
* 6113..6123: -1.51 Ang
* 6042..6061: -0.31 Ang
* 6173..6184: 0.08 Ang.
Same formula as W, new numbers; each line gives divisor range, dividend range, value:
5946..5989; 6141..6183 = 0.97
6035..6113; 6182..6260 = 0.94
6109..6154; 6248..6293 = 0.92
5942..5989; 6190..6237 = 0.99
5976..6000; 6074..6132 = 1.03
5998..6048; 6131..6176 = 0.97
